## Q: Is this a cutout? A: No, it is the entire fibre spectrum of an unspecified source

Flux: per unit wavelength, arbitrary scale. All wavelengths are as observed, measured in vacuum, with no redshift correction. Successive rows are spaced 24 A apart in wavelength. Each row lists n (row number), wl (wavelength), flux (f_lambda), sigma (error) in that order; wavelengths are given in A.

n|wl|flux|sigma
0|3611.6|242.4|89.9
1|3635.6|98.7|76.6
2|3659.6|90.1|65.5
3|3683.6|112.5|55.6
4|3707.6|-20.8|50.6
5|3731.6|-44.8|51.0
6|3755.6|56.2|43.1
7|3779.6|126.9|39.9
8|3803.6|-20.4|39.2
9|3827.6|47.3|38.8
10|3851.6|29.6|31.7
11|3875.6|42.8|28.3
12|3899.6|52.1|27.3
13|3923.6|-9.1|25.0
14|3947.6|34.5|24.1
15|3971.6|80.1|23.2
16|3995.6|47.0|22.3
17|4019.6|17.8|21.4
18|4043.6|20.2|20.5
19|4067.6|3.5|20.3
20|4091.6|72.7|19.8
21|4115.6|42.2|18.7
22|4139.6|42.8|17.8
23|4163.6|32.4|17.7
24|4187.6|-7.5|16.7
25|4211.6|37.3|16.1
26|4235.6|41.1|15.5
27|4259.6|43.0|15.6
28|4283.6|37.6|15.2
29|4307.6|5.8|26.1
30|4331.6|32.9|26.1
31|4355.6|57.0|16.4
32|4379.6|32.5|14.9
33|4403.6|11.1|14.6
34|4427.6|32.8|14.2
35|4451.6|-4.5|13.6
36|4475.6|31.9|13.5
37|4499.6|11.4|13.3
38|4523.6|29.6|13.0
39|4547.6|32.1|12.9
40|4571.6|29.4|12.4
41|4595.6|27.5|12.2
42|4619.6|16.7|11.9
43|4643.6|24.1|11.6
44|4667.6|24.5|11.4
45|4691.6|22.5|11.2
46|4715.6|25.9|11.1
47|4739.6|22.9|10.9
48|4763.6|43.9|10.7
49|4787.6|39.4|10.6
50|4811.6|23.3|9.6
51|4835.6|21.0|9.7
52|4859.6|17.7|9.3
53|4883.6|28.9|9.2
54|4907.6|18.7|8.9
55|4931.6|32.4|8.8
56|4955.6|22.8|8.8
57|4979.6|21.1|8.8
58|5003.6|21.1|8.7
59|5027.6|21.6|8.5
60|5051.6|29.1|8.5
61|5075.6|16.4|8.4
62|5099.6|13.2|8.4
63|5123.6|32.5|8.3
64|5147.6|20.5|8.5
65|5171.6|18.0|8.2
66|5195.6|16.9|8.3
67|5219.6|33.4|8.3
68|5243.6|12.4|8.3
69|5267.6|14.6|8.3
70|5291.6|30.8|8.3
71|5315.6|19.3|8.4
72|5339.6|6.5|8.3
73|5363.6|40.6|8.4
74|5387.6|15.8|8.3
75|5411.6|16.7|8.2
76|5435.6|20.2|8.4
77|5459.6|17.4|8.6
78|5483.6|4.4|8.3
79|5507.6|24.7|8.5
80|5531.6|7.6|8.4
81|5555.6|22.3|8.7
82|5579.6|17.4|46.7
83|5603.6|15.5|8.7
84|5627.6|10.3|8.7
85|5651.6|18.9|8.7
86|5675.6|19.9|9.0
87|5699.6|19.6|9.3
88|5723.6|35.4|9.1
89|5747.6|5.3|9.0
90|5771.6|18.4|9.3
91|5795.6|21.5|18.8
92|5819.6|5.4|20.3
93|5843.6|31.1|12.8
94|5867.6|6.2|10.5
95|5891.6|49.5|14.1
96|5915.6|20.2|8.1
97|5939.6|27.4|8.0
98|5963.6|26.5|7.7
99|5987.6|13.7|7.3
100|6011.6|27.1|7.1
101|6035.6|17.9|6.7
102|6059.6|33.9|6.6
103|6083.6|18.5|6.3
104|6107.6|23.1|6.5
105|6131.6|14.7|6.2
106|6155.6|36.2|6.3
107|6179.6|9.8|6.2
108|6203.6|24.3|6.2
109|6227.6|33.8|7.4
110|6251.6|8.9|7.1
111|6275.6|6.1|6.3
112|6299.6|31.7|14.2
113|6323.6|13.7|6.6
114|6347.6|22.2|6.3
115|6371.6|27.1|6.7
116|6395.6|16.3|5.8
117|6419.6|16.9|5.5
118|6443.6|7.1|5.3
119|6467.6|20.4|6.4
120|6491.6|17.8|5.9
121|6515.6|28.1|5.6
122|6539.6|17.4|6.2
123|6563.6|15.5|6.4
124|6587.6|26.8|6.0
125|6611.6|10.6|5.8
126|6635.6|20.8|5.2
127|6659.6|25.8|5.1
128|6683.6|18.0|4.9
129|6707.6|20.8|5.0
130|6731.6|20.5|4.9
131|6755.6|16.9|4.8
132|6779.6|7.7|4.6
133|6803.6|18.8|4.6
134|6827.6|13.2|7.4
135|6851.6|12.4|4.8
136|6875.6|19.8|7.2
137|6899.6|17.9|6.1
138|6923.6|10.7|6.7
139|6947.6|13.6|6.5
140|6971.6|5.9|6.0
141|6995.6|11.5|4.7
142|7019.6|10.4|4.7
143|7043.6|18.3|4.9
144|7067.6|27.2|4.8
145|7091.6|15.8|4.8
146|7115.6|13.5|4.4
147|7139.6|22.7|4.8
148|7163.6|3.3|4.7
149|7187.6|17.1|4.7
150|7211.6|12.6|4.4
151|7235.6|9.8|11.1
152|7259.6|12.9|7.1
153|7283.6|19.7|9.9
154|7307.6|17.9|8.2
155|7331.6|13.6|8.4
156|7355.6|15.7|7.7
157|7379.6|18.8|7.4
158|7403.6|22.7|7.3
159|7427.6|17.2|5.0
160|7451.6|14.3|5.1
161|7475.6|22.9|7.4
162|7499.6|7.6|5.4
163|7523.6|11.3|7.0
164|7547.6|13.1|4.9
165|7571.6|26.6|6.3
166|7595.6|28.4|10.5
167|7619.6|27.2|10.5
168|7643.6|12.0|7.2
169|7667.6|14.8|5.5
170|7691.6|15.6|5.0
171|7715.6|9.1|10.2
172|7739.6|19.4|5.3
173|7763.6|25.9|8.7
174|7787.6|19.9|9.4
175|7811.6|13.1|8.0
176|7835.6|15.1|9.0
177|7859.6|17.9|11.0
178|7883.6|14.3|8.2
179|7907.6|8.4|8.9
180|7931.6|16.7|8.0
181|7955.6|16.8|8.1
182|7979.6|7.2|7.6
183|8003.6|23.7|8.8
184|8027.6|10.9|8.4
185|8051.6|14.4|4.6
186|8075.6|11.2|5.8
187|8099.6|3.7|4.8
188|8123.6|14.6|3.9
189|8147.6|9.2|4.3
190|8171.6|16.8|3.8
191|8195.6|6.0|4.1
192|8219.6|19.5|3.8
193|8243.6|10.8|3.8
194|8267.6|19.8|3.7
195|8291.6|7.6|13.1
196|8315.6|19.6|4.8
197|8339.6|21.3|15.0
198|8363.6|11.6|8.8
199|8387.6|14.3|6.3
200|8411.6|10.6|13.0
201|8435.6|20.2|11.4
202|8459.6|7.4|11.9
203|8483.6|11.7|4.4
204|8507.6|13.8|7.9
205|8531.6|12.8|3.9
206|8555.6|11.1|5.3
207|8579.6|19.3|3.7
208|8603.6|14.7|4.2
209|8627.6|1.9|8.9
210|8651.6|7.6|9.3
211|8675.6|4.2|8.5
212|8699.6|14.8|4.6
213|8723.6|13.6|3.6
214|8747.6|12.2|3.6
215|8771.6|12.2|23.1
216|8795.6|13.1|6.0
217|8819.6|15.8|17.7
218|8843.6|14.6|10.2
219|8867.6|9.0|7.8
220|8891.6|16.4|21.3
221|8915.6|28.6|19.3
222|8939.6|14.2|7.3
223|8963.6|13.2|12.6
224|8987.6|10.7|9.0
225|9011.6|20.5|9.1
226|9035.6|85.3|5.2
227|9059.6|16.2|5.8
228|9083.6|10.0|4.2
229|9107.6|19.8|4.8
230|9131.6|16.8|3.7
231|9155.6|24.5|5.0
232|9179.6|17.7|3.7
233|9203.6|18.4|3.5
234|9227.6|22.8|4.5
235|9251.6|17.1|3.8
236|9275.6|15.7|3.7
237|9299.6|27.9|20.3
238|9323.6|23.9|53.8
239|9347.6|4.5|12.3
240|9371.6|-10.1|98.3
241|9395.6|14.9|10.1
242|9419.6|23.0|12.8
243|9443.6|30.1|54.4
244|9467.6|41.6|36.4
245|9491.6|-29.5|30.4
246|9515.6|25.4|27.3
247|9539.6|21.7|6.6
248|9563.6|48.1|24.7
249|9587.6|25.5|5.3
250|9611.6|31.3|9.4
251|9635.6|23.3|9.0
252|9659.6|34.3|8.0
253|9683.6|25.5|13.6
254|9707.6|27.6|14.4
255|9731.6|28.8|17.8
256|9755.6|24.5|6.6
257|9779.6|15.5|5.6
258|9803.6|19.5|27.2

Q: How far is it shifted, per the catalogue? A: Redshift 1.422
